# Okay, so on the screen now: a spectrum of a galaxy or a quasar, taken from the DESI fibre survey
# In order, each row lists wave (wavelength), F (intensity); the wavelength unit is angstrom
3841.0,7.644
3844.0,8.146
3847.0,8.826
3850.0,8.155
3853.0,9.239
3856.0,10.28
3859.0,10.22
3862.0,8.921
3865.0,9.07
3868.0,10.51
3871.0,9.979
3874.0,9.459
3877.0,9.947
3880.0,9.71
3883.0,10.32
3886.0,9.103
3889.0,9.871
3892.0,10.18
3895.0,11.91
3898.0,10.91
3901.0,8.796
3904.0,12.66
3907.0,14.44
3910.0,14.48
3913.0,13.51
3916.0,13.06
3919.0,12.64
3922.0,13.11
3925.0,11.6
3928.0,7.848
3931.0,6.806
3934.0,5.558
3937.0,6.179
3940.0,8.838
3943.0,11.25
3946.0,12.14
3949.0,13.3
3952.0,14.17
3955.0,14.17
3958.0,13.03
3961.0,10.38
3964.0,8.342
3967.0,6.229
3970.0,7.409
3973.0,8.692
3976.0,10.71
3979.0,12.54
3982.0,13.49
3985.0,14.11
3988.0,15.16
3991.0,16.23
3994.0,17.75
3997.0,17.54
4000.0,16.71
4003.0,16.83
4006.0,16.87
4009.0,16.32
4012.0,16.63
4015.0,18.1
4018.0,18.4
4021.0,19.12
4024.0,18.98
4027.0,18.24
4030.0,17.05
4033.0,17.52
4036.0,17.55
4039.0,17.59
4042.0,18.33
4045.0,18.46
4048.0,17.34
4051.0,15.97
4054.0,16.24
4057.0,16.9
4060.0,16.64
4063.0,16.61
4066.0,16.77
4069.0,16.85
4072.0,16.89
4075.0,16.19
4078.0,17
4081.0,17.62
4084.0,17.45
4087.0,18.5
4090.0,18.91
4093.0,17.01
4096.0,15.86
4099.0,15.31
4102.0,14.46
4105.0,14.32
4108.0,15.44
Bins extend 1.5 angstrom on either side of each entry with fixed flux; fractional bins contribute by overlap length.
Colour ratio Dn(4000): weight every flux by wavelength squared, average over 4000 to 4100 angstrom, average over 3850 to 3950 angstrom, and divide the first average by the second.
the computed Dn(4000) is 1.78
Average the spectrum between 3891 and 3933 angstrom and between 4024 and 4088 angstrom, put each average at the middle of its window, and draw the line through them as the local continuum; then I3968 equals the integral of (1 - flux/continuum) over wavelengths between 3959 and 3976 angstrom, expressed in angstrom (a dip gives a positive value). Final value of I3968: 6.4 angstrom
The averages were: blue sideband 11.5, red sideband 17.3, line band 8.57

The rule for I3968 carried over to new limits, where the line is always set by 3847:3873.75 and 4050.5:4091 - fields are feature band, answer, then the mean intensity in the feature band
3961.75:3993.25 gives 5.4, 11.4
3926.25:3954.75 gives 6.1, 9.79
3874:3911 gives -0.8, 10.9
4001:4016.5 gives -2.2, 16.9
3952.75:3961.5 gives 0.0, 12.9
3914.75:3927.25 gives -0.7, 12.3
